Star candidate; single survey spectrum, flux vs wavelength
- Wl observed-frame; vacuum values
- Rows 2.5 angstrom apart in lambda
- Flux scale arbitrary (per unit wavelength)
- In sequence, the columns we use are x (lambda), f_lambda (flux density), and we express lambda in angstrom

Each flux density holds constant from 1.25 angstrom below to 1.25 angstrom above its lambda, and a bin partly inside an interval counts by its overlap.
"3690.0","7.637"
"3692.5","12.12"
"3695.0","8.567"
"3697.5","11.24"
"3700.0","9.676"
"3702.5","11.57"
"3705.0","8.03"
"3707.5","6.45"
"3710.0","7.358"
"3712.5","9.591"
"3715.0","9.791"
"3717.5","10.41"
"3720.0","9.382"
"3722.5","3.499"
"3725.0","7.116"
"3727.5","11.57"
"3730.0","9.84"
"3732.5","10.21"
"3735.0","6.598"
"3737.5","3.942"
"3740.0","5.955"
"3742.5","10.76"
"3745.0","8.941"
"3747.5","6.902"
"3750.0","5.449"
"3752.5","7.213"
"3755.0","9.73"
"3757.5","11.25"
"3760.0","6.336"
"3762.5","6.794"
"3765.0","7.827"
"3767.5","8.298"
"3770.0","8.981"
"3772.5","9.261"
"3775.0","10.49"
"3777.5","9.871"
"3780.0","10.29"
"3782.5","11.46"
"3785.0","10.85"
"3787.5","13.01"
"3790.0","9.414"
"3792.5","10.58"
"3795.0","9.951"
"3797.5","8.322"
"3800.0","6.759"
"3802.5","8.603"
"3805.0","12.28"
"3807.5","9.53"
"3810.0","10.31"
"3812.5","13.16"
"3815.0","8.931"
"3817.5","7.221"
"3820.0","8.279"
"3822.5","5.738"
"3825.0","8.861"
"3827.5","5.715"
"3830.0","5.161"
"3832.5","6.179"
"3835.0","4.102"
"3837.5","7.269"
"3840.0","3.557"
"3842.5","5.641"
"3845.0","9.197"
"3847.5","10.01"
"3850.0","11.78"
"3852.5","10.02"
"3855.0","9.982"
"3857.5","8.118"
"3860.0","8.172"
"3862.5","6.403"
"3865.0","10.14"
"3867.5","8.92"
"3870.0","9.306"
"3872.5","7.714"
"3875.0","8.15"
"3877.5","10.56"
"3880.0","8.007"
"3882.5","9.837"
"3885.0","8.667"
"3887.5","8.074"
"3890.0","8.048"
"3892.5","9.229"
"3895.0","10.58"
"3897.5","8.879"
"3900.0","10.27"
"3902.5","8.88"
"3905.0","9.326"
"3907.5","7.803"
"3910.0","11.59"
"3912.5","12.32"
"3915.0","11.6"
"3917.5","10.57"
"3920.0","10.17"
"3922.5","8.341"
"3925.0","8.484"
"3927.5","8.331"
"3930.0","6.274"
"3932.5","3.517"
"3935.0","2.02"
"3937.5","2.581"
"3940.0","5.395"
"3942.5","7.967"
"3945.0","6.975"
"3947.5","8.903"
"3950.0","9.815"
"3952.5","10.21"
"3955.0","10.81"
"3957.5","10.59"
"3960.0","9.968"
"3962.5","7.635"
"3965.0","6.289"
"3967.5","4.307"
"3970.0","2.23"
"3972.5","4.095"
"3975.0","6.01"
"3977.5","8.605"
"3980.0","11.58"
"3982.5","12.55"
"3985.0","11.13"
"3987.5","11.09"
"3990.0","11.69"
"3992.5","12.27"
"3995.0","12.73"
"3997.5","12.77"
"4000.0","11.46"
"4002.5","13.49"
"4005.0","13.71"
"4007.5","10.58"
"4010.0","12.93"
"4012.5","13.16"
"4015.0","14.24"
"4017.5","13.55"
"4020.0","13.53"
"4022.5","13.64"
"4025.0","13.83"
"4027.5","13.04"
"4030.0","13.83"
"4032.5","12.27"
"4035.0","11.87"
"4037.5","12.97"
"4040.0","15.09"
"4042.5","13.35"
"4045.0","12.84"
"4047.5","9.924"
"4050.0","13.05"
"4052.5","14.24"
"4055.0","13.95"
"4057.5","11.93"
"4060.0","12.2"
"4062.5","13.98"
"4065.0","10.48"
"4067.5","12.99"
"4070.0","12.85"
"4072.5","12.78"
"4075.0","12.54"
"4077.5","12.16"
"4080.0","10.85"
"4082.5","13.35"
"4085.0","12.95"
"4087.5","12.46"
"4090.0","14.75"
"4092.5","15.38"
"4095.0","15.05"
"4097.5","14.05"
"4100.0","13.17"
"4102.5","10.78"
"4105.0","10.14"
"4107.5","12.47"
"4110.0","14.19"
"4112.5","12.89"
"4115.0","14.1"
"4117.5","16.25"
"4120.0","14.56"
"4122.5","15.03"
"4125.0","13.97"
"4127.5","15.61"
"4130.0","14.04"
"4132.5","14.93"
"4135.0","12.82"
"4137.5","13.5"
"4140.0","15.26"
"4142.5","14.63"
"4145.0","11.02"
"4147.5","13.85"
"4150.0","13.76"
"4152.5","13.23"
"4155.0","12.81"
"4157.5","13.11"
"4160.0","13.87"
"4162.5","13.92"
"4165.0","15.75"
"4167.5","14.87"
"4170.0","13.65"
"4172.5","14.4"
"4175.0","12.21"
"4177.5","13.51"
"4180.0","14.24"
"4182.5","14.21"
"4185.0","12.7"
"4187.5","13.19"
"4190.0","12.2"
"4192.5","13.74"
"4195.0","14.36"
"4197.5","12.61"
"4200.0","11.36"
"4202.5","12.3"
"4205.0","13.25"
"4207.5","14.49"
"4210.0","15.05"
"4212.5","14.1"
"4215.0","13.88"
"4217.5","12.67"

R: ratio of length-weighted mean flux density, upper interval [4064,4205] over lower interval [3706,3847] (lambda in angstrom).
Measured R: 1.6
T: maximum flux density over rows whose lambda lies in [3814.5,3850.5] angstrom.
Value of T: 11.78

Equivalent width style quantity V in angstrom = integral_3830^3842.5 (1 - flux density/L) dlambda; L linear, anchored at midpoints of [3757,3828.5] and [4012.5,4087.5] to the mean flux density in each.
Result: 5.8 angstrom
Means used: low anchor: 9.25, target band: 5.3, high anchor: 12.9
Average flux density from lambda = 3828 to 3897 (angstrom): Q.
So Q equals 8.23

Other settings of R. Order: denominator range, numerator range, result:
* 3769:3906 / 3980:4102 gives 1.45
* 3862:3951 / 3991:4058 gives 1.54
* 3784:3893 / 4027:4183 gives 1.55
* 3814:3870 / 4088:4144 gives 1.80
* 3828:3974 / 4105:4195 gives 1.71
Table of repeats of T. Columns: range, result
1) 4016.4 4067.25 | 15.09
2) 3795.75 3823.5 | 13.16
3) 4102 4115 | 14.19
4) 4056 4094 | 15.38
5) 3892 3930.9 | 12.32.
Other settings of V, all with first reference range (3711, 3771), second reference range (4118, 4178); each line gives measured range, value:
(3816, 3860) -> 9.6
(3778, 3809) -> -4.1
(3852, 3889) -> 4.6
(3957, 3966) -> 2.2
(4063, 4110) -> 1.1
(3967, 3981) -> 6.5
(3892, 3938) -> 8.9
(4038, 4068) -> -0.5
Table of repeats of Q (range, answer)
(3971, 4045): 12.1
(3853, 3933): 9.01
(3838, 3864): 8.28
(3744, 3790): 9.06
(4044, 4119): 13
